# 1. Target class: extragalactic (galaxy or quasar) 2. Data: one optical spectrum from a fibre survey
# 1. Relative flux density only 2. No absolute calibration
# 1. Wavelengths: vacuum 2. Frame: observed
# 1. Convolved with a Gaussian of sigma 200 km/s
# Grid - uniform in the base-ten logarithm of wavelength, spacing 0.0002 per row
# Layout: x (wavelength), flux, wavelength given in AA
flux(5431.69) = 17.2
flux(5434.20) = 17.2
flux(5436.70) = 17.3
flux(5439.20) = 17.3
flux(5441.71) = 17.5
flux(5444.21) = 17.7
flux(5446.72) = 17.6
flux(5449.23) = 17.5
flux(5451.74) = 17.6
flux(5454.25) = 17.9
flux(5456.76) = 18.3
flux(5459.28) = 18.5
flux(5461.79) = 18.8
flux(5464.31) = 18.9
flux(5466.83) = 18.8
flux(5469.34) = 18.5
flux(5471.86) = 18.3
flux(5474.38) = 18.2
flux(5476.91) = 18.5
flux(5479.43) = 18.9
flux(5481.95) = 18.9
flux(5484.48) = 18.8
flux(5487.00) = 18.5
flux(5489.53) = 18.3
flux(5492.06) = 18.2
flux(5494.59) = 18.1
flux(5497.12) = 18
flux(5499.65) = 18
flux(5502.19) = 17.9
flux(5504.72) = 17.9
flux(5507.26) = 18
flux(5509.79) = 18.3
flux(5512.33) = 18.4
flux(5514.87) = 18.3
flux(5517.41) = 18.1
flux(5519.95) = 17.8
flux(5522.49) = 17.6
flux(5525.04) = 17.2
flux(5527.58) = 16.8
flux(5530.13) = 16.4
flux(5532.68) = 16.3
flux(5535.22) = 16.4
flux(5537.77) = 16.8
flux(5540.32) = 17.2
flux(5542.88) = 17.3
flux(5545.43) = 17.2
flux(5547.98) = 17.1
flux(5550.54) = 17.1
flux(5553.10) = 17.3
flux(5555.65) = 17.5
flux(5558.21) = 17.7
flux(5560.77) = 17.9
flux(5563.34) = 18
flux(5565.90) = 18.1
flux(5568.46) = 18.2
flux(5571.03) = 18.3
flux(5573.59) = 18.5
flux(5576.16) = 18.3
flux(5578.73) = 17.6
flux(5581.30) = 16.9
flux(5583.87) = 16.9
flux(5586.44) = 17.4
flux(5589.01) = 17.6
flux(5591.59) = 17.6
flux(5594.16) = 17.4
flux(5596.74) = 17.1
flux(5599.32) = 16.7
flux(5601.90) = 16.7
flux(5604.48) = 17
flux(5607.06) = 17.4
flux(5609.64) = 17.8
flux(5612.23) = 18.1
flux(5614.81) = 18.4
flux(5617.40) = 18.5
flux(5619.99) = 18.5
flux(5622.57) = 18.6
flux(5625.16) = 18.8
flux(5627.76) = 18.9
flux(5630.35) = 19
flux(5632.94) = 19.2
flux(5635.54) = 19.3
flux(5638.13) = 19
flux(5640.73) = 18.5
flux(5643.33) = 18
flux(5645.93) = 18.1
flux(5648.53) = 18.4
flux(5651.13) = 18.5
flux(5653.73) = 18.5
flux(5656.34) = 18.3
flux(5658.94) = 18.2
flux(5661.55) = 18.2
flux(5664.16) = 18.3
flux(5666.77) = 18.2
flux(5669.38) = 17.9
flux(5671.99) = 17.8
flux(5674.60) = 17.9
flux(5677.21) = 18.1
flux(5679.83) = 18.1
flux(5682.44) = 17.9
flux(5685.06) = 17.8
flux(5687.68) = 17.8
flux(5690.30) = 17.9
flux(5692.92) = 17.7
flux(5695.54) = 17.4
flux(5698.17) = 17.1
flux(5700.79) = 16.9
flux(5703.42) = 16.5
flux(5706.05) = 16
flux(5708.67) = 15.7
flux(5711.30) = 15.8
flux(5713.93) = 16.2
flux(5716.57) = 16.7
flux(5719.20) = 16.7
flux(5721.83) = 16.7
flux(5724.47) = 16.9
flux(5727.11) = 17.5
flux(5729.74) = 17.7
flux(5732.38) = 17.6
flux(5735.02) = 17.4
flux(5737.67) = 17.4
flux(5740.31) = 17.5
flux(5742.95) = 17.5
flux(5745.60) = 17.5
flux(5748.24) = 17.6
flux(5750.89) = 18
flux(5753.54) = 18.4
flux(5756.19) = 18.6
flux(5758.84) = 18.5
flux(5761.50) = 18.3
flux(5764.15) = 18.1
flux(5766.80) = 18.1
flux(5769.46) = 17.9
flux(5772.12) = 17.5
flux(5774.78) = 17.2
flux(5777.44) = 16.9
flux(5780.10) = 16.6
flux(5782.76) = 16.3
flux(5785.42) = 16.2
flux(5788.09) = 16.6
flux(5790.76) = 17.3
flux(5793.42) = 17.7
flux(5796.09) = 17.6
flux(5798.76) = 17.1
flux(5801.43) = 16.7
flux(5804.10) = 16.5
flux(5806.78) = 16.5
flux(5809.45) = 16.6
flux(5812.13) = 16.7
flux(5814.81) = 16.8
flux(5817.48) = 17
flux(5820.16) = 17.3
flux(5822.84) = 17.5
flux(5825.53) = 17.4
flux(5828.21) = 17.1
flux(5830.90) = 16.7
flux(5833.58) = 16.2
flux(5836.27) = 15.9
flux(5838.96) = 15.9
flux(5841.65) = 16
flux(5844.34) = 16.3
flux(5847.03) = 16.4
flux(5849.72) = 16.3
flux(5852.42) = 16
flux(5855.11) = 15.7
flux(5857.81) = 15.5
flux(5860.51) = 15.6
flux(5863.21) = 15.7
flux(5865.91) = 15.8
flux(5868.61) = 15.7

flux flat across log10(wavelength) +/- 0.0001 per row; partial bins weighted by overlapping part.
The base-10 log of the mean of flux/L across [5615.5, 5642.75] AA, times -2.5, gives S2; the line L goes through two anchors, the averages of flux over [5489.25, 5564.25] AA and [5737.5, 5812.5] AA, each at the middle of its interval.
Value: -0.079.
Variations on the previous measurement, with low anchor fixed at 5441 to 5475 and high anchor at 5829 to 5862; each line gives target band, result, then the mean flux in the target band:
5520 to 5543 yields 0.05 mag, 16.9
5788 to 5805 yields -0.05 mag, 17.1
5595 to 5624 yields -0.02 mag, 17.7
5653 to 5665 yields -0.07 mag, 18.3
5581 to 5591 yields 0.01 mag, 17.3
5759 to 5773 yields -0.10 mag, 18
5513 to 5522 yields -0.01 mag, 18.1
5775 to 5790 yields -0.01 mag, 16.6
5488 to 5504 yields -0.01 mag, 18.1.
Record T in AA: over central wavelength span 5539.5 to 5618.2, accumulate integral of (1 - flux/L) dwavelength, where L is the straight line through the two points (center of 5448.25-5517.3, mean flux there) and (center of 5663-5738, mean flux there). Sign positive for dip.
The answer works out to 1.3 AA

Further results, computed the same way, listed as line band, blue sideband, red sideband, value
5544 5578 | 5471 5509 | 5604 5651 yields 1.1 AA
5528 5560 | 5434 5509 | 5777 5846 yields 1.5 AA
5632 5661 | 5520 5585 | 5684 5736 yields -2.3 AA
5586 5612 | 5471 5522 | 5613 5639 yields 1.9 AA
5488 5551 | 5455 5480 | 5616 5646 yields 3.5 AA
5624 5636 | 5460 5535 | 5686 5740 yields -1.1 AA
